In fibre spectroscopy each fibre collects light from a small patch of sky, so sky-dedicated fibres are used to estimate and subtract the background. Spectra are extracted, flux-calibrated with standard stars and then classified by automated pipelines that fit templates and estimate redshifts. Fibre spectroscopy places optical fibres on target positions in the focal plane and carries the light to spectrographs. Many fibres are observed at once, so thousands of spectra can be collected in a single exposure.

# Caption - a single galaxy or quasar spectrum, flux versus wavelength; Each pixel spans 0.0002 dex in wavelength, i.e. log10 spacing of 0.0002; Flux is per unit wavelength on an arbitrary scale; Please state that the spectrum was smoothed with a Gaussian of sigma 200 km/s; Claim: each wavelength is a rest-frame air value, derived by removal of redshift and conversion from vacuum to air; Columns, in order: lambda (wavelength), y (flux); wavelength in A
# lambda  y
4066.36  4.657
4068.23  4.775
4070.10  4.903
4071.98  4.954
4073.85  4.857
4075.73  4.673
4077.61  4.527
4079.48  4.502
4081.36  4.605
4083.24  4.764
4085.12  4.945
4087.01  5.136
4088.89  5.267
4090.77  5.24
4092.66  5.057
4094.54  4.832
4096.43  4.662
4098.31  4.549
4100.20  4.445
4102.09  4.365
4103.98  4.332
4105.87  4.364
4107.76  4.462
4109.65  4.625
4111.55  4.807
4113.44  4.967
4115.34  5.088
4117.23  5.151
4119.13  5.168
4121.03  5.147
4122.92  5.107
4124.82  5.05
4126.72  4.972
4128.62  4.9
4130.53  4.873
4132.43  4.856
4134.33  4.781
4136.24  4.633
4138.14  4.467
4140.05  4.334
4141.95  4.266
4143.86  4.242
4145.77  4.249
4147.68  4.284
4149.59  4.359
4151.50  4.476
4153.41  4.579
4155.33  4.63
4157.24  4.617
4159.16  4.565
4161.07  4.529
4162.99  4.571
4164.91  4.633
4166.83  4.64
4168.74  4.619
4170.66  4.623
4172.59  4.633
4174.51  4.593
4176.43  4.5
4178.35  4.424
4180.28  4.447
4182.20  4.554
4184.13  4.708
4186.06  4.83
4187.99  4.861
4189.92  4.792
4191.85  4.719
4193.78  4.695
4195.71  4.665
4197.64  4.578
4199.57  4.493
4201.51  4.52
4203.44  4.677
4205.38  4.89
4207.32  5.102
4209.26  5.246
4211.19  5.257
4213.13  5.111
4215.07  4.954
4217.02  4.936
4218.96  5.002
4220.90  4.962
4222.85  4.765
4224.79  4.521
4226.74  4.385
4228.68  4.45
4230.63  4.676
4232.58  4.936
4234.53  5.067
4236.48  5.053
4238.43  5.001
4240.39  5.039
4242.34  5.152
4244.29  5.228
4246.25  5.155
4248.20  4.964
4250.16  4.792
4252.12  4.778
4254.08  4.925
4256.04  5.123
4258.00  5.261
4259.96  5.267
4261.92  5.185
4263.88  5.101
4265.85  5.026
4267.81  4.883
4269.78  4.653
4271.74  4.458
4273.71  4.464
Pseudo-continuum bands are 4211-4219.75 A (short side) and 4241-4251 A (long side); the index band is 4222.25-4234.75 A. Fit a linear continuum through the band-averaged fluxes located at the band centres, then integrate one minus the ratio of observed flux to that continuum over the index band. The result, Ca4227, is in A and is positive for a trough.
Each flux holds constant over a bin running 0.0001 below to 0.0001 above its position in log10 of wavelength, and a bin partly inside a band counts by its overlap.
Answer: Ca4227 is 0.95 A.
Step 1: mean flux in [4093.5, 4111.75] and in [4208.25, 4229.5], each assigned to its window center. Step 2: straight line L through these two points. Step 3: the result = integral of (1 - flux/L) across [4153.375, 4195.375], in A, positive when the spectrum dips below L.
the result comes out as 1.1 A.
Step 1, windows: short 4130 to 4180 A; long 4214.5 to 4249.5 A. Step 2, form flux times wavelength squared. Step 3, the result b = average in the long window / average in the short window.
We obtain 1.12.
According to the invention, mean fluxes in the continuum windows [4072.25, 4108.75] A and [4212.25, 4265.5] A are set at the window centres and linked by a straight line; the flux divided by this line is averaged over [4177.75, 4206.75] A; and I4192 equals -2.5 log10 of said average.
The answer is 0.05 mag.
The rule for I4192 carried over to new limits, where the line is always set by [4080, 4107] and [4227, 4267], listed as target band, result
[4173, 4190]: 0.06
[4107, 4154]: 0.02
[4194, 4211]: 0.03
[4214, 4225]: 0.02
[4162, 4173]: 0.06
